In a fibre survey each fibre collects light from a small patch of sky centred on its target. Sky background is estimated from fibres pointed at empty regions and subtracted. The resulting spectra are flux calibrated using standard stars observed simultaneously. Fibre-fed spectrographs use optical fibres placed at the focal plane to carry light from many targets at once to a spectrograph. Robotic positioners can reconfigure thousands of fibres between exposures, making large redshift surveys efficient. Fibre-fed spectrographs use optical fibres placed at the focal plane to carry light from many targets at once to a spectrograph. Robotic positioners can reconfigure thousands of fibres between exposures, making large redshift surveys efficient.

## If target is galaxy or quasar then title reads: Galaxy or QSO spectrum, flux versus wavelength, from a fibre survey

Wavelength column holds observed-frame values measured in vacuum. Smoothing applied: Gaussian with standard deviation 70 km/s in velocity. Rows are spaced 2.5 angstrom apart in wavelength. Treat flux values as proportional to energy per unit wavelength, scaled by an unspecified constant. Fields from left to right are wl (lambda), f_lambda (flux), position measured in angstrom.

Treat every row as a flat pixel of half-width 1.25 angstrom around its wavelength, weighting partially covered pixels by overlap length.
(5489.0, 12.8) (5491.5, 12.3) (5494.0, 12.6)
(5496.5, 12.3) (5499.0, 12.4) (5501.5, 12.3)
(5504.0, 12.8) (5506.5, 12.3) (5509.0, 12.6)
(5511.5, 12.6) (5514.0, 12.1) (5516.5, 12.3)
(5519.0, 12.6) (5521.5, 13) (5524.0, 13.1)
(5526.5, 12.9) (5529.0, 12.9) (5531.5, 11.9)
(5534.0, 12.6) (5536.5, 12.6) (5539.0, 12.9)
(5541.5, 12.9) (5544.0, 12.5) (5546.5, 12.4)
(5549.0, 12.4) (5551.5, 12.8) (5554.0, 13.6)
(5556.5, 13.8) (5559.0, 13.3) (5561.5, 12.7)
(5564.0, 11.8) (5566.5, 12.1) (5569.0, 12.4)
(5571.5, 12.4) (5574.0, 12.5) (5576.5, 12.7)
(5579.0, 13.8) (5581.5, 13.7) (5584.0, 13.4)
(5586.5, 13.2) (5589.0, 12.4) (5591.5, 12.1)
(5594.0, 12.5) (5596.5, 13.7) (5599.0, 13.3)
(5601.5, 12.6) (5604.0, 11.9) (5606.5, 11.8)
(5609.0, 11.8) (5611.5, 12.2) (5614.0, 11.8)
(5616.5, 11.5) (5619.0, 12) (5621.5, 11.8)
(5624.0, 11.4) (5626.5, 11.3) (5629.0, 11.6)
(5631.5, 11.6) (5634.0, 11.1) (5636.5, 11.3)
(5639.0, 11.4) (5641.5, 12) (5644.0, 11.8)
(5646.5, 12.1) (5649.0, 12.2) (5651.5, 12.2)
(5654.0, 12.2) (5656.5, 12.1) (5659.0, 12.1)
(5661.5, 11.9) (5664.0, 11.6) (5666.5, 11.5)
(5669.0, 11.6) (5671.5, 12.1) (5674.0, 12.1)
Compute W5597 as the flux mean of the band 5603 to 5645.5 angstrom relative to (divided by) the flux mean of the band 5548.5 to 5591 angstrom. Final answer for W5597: 0.91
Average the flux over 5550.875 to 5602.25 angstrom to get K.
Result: 12.9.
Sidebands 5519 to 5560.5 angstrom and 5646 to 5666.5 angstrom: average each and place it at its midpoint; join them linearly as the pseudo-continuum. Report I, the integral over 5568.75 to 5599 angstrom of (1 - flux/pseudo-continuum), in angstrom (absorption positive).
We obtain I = -1.0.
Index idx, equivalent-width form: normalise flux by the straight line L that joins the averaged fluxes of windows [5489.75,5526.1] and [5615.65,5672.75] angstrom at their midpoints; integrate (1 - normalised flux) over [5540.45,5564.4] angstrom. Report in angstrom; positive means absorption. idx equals -1.1 angstrom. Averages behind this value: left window 12.5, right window 11.8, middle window 12.9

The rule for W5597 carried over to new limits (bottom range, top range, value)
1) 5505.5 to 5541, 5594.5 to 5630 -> 0.96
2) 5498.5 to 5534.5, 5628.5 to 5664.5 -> 0.94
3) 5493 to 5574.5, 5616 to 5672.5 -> 0.93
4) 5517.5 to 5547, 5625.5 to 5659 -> 0.93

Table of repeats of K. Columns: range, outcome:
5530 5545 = 12.6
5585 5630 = 12.2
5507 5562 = 12.7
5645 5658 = 12.2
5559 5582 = 12.7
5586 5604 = 12.7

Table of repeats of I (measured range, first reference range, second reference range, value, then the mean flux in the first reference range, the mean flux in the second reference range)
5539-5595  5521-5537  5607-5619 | -2.2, 12.7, 11.8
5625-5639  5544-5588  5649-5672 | 1.0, 12.9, 11.9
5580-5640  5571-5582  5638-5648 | 1.4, 13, 11.8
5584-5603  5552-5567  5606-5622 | -0.9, 12.9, 11.8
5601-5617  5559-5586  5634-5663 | 0.6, 12.8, 11.9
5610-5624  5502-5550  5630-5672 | 0.2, 12.6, 11.8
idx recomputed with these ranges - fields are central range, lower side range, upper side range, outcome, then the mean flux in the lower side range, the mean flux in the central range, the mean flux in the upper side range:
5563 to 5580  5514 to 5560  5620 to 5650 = -0.20 angstrom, 12.8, 12.5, 11.6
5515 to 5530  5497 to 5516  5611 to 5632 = -0.56 angstrom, 12.4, 12.8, 11.7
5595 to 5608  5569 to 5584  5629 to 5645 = -0.25 angstrom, 13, 12.6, 11.5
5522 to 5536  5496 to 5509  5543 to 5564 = -0.03 angstrom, 12.4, 12.7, 12.9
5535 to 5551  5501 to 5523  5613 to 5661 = -0.37 angstrom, 12.5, 12.6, 11.8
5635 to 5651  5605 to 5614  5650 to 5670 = 0.14 angstrom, 11.9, 11.8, 11.9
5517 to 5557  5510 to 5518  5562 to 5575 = -1.51 angstrom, 12.4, 12.8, 12.3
